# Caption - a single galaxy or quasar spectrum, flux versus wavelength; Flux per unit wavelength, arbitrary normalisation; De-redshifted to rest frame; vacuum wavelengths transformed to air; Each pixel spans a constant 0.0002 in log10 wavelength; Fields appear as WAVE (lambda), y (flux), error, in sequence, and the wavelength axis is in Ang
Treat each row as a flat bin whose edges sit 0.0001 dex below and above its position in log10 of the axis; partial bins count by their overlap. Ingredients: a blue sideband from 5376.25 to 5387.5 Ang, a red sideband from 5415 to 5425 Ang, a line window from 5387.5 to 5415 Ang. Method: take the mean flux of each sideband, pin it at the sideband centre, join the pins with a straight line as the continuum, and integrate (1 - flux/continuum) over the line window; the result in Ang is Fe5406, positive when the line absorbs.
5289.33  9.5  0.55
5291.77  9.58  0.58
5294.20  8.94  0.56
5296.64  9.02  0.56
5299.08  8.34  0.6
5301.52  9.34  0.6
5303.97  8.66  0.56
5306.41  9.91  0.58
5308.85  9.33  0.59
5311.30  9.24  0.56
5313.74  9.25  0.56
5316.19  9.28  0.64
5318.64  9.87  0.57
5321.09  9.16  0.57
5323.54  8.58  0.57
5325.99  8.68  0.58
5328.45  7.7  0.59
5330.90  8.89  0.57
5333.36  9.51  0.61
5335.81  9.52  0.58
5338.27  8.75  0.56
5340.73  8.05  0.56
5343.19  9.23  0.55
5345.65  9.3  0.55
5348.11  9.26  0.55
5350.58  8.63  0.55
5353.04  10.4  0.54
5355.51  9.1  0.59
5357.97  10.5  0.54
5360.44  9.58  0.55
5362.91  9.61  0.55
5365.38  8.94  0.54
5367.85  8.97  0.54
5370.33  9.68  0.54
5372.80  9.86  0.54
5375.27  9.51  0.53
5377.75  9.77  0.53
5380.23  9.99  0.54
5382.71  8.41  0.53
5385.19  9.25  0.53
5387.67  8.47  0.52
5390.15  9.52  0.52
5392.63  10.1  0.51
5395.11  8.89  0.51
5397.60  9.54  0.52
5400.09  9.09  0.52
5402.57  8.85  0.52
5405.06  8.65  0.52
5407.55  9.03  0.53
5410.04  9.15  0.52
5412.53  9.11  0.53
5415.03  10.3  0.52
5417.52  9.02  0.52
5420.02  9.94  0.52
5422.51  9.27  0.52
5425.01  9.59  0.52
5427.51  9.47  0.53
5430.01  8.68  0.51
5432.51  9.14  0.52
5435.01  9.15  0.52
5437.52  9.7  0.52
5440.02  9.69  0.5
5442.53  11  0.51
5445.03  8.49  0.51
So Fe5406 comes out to 0.6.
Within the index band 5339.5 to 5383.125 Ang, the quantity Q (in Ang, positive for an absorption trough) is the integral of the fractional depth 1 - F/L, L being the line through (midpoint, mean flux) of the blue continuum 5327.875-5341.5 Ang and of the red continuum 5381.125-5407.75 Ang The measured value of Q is -2.25 Ang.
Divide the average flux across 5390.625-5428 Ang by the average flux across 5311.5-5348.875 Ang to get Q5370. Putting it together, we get 1.04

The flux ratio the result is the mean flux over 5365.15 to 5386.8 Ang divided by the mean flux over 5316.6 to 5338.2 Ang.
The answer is 1.04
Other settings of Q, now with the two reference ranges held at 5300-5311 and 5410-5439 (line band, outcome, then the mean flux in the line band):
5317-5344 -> 1.1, 8.9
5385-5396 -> 0.1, 9.26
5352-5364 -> -0.7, 9.83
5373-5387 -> -0.1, 9.38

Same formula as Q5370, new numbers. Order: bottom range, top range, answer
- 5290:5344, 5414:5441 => 1.04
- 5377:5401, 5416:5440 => 1.01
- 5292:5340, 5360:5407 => 1.03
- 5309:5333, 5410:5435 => 1.04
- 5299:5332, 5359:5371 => 1.03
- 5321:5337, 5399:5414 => 1.02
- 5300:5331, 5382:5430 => 1.02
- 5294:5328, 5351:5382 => 1.06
